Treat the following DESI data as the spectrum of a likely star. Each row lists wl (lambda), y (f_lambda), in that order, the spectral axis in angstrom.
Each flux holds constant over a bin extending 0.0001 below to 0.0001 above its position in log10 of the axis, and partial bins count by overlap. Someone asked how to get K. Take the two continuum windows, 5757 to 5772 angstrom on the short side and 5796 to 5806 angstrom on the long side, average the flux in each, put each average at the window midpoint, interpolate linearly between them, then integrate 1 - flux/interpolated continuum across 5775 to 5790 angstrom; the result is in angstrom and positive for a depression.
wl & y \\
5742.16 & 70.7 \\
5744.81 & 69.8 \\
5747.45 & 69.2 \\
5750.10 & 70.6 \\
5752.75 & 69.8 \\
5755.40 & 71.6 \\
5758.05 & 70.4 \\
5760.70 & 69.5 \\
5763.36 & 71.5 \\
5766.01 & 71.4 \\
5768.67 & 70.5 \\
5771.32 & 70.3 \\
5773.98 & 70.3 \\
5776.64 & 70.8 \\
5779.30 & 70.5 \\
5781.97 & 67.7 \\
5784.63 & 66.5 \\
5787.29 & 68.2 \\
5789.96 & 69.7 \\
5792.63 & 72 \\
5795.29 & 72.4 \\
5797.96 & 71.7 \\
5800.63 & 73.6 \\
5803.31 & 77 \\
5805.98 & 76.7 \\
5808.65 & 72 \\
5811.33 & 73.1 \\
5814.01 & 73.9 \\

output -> 0.7 angstrom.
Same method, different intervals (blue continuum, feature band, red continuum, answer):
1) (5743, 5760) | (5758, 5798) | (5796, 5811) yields 1.10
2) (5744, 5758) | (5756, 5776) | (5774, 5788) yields -0.29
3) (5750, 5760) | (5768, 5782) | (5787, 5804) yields 0.22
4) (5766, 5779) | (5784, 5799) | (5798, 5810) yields 0.56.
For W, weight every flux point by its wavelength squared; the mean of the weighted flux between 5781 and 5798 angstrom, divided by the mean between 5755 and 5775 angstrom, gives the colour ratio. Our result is 1.0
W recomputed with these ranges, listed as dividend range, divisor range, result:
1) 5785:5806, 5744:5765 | 1.04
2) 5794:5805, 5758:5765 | 1.06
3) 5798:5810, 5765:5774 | 1.07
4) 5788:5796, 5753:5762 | 1.02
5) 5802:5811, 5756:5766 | 1.08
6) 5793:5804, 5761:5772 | 1.05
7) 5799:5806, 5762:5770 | 1.07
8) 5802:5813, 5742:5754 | 1.09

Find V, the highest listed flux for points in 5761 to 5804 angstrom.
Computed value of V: 77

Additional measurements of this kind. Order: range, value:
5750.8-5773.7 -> 71.6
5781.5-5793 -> 72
